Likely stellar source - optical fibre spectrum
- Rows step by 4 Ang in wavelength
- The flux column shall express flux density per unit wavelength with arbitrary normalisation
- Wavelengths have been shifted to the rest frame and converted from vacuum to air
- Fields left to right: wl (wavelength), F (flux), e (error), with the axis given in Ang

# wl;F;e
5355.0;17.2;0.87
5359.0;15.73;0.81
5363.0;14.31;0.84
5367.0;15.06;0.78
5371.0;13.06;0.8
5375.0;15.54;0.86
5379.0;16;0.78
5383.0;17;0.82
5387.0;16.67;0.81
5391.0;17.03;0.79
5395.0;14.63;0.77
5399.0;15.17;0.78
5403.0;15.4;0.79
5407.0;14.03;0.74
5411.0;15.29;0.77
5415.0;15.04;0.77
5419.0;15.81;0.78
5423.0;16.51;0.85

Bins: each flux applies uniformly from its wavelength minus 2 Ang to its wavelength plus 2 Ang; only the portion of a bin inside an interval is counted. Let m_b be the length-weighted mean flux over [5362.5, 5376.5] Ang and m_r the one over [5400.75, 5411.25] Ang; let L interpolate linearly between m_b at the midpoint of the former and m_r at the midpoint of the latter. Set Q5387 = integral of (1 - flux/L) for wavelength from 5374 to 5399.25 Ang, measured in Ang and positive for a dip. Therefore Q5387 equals -2.5 Ang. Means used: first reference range 14.5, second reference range 14.8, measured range 16.1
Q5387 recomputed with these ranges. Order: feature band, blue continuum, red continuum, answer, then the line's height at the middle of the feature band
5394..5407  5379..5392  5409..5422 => 0.9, 16.1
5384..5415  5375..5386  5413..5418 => 0.5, 15.7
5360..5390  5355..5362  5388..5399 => 0.8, 15.9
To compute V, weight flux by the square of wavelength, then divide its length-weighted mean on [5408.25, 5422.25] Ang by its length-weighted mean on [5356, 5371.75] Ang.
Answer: 1.06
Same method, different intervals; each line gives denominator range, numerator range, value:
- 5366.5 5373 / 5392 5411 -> 1.10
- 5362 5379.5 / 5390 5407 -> 1.05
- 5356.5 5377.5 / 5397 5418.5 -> 1.03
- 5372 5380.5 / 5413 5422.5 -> 1.03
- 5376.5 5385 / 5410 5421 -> 0.95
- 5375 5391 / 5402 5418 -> 0.92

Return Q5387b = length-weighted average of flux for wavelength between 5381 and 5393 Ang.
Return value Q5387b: 16.9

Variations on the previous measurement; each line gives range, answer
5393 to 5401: 14.9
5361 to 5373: 14.1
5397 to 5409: 14.9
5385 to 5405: 15.8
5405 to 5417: 14.8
